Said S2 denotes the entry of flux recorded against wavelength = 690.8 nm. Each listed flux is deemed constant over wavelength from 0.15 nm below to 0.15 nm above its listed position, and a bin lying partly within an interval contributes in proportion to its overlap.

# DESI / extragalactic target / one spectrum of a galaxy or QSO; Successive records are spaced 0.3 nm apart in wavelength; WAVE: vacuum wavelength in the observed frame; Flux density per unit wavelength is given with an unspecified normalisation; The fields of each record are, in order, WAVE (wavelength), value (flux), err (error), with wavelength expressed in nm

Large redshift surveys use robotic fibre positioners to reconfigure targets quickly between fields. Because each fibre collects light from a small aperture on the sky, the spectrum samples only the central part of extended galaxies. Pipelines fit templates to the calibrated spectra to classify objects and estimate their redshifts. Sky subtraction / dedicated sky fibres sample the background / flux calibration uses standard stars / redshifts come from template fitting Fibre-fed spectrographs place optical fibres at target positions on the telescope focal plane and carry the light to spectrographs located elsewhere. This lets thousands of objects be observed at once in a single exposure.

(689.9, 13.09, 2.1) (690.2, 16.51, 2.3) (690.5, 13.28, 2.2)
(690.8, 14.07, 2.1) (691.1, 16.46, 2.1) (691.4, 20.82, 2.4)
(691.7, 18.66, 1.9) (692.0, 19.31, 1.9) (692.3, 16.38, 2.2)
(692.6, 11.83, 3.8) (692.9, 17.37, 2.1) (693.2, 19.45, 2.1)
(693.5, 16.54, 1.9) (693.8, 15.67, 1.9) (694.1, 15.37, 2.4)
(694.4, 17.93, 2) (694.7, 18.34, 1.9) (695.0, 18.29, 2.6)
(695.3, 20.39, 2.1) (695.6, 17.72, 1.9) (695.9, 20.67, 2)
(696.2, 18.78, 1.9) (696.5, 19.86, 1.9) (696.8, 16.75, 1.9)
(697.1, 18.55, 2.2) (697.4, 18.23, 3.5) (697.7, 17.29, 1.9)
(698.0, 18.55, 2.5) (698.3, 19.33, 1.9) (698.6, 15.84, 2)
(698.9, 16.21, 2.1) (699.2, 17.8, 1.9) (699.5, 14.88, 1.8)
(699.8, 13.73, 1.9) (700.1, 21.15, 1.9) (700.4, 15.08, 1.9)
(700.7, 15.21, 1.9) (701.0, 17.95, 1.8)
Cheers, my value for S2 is 14.07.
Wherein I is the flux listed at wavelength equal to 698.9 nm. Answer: 16.21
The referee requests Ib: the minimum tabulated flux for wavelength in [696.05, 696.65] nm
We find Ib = 18.78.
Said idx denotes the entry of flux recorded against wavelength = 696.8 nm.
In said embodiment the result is 16.75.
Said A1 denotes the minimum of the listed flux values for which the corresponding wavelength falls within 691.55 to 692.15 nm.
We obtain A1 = 18.66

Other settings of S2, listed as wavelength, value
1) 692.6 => 11.83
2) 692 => 19.31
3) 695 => 18.29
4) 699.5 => 14.88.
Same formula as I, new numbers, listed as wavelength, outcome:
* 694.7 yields 18.34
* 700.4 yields 15.08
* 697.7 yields 17.29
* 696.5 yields 19.86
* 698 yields 18.55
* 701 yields 17.95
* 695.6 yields 17.72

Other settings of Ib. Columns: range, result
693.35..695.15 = 15.37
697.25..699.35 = 15.84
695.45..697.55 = 16.75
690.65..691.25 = 14.07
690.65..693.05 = 11.83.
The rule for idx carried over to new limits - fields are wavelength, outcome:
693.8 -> 15.67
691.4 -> 20.82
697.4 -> 18.23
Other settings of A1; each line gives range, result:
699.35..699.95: 13.73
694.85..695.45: 18.29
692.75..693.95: 15.67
